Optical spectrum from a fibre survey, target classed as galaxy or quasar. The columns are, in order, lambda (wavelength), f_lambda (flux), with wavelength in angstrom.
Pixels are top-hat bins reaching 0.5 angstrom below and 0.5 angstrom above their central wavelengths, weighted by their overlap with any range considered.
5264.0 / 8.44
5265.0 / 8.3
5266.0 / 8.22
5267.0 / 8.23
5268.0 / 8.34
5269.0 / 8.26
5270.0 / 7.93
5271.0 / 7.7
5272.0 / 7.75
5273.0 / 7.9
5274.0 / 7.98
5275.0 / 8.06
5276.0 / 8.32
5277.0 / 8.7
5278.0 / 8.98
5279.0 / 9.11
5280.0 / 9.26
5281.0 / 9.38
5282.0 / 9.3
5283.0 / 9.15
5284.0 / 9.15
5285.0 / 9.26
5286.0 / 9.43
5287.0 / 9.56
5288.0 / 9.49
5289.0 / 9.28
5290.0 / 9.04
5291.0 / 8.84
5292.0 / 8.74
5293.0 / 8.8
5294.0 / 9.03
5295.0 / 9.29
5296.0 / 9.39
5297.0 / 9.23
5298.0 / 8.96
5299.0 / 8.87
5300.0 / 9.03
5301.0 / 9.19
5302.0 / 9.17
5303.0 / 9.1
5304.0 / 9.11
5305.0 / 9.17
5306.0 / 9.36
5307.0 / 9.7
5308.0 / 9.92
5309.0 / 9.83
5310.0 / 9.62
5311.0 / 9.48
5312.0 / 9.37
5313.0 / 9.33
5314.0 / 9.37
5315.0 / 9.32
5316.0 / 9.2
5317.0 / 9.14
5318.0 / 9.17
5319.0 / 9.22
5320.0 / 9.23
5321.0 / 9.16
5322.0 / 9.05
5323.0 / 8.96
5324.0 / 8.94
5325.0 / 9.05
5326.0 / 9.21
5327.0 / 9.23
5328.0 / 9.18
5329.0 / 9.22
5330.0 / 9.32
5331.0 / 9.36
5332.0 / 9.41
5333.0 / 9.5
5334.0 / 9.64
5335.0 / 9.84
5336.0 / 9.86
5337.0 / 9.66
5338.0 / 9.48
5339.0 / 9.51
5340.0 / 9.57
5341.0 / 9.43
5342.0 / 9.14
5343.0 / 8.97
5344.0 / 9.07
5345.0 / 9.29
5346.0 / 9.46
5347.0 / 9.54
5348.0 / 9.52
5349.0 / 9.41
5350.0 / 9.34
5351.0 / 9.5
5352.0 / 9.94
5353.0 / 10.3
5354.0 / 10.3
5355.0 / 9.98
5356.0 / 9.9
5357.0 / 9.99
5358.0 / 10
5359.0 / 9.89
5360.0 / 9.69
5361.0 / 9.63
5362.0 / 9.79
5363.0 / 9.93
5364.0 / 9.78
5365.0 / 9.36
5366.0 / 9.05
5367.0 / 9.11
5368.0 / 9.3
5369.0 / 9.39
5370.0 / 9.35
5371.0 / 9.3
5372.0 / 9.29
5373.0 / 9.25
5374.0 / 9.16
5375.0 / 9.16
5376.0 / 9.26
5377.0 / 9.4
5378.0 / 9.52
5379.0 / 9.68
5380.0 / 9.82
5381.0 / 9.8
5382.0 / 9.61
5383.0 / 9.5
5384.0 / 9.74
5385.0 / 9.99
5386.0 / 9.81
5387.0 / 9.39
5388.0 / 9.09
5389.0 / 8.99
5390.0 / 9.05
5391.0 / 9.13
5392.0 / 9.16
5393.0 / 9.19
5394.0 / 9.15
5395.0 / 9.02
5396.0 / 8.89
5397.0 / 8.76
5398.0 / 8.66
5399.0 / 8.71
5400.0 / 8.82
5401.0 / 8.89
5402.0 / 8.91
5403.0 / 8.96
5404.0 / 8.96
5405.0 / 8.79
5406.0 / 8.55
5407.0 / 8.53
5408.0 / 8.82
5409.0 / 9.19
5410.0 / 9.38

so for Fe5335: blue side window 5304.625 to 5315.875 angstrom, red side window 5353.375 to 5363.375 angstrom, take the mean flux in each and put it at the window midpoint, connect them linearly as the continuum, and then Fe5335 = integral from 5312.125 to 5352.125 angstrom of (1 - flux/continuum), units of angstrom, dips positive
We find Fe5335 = 1.4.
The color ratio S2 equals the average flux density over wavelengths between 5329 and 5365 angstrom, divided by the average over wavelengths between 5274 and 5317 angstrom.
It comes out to 1.0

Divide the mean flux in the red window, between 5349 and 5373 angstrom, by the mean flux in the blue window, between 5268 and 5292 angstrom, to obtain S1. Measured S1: 1.10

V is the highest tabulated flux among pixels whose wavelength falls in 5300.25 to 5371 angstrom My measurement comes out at 10.3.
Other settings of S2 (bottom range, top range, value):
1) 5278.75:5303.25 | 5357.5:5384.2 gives 1.04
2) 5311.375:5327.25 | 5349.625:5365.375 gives 1.07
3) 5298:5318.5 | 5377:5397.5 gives 1.01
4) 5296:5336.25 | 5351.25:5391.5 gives 1.03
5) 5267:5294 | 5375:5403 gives 1.06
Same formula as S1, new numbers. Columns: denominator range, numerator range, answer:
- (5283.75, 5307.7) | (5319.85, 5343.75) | 1.02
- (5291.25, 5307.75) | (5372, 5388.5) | 1.04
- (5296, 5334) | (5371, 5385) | 1.02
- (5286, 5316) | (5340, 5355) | 1.03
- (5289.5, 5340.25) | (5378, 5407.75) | 0.99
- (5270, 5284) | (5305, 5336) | 1.09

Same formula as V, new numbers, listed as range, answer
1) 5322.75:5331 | 9.36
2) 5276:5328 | 9.92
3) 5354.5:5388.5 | 10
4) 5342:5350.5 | 9.54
